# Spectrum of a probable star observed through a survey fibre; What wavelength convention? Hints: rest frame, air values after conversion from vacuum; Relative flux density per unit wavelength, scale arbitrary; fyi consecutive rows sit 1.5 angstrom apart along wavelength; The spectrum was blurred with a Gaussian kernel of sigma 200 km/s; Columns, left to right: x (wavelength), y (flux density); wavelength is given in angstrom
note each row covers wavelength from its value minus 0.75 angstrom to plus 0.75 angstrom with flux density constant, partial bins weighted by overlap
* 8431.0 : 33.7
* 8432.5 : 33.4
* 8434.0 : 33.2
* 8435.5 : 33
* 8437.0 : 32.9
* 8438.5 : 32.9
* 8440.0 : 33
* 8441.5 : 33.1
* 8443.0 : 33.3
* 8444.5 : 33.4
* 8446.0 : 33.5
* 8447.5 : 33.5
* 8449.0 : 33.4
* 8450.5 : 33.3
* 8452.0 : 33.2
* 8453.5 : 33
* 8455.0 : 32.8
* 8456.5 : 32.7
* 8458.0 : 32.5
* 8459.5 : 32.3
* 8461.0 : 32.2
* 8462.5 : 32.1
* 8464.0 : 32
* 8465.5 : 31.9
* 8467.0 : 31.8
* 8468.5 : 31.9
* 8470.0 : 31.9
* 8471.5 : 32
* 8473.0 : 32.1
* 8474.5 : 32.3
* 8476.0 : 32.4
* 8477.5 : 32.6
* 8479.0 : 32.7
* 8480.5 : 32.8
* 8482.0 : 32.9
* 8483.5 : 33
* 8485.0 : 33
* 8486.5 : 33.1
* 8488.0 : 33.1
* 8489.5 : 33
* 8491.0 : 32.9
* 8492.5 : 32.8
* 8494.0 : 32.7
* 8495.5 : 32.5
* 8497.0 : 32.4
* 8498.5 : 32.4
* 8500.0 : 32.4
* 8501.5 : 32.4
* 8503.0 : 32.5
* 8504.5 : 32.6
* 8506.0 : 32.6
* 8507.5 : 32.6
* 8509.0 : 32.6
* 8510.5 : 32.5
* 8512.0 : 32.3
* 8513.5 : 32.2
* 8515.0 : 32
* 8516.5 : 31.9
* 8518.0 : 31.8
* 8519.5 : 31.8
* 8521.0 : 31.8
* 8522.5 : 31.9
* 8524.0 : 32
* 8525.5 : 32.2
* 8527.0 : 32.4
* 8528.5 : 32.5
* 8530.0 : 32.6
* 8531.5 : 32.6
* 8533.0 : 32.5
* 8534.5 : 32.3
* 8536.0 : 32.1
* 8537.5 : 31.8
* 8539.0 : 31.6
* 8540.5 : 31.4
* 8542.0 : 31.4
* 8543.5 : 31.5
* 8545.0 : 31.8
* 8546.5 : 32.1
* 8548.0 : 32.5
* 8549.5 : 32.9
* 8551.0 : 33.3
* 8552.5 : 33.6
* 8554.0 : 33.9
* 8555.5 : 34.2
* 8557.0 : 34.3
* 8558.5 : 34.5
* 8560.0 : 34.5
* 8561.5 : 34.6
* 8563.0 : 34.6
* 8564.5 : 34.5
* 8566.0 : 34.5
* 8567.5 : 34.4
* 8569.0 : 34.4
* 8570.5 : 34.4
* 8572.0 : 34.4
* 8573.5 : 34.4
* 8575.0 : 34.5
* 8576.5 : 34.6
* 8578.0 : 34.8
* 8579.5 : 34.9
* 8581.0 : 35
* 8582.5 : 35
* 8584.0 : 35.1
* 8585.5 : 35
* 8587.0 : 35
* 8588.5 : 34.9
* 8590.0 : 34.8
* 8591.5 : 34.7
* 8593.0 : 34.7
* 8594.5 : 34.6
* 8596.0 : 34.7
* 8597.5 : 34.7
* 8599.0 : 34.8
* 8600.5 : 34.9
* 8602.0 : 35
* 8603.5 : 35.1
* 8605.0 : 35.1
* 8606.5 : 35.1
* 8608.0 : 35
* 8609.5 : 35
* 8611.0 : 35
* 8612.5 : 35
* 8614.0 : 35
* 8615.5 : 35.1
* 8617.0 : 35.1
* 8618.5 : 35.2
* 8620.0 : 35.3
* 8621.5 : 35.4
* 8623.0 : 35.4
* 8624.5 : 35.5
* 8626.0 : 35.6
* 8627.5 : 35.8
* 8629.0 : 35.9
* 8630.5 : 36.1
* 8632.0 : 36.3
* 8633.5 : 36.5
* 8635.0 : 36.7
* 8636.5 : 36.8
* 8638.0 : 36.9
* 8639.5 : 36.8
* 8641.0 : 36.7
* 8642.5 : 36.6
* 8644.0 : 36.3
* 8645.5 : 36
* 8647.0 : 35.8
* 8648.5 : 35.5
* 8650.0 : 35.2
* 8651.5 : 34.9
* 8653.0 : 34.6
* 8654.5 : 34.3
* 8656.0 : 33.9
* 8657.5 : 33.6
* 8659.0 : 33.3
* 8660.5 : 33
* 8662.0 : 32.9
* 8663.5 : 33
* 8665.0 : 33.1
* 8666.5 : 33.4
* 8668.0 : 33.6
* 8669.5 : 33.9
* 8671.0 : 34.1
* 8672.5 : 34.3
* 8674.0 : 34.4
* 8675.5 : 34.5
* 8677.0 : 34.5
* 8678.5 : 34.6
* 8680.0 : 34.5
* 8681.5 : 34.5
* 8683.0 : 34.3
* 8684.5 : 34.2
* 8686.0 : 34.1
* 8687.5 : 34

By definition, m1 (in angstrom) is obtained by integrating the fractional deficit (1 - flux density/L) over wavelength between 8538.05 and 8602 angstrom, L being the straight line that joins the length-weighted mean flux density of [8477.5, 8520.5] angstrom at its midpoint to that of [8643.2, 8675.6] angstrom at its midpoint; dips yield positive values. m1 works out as -1.4 angstrom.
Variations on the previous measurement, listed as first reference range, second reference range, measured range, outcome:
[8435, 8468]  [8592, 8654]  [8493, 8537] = 1.9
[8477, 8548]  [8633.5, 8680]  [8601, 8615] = -0.4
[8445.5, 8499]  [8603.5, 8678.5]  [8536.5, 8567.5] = 0.5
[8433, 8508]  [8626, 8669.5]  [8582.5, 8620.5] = -0.5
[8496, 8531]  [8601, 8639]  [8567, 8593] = -0.3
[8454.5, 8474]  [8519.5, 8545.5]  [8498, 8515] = -0.2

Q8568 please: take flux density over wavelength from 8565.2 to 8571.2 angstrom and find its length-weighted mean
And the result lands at 34.4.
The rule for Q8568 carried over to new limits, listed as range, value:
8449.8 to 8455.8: 33.1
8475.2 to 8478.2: 32.5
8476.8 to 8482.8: 32.8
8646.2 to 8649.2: 35.7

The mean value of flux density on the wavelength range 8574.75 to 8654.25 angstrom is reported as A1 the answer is 35.4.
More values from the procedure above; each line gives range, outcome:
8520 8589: 33.4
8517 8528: 32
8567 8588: 34.7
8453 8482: 32.3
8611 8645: 35.9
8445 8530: 32.5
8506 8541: 32.2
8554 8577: 34.4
